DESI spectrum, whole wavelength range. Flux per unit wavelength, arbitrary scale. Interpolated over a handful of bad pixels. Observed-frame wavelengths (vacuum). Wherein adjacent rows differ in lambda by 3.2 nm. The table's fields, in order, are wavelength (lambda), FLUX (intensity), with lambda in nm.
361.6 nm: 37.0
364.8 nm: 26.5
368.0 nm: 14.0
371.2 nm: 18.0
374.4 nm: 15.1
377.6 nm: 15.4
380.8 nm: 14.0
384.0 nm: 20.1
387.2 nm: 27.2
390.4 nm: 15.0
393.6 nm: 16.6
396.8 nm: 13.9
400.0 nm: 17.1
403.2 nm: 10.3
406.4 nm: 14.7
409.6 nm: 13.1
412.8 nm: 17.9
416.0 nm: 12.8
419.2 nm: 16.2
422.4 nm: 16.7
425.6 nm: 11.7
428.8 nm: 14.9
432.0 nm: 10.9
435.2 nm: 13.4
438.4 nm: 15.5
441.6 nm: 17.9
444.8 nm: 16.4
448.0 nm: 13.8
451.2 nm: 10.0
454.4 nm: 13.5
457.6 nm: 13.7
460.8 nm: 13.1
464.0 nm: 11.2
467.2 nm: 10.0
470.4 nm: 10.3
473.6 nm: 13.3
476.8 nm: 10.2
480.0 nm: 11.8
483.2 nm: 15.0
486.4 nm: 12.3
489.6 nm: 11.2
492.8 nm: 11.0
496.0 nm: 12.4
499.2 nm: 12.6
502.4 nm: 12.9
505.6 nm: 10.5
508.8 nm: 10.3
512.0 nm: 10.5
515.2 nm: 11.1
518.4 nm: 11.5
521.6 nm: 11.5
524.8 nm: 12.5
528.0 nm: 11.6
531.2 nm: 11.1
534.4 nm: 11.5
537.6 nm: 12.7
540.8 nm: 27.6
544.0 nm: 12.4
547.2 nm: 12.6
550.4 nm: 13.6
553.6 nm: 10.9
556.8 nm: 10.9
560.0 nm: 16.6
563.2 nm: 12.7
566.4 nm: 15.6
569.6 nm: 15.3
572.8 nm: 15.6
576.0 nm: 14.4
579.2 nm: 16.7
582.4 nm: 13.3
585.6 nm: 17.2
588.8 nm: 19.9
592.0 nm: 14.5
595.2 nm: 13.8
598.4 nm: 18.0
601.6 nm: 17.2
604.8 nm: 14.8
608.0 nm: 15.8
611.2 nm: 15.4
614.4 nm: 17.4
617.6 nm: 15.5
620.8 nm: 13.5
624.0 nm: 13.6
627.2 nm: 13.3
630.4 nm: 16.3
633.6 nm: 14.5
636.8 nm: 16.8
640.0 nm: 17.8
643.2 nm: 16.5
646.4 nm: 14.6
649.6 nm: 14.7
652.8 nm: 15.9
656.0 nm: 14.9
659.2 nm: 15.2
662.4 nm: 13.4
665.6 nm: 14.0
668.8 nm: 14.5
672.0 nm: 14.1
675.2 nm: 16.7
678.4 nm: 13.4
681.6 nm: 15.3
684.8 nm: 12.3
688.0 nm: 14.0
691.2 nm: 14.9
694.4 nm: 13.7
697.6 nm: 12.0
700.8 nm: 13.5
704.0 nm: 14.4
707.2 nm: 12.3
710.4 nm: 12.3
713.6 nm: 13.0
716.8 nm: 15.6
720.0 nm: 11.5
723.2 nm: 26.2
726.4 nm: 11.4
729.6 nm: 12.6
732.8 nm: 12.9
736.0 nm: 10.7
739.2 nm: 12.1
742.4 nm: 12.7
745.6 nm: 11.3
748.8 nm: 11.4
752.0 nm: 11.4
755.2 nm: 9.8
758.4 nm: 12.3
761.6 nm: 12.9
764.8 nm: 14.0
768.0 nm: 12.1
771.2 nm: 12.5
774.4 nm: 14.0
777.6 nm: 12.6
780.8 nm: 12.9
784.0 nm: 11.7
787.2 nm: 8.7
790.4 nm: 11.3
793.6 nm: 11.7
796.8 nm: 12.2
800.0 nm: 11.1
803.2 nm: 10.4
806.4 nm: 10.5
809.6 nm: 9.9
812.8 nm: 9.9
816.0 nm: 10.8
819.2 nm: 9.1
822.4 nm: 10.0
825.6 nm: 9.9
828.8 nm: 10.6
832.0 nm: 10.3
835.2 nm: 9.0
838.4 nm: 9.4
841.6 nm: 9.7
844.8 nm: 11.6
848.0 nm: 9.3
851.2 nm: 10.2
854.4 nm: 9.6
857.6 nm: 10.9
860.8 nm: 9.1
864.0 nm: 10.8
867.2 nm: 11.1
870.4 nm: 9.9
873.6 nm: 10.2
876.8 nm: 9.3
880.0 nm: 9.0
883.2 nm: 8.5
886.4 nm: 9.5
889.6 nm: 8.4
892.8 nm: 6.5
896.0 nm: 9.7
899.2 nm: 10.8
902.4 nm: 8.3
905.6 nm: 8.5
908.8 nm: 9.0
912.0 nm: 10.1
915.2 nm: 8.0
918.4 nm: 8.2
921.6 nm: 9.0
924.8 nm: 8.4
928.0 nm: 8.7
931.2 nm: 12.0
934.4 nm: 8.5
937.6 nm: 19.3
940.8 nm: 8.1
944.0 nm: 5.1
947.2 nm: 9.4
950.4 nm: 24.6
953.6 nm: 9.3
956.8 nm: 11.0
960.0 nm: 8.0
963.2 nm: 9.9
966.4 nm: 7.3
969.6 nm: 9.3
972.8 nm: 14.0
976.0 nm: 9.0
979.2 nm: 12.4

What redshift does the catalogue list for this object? 0.45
